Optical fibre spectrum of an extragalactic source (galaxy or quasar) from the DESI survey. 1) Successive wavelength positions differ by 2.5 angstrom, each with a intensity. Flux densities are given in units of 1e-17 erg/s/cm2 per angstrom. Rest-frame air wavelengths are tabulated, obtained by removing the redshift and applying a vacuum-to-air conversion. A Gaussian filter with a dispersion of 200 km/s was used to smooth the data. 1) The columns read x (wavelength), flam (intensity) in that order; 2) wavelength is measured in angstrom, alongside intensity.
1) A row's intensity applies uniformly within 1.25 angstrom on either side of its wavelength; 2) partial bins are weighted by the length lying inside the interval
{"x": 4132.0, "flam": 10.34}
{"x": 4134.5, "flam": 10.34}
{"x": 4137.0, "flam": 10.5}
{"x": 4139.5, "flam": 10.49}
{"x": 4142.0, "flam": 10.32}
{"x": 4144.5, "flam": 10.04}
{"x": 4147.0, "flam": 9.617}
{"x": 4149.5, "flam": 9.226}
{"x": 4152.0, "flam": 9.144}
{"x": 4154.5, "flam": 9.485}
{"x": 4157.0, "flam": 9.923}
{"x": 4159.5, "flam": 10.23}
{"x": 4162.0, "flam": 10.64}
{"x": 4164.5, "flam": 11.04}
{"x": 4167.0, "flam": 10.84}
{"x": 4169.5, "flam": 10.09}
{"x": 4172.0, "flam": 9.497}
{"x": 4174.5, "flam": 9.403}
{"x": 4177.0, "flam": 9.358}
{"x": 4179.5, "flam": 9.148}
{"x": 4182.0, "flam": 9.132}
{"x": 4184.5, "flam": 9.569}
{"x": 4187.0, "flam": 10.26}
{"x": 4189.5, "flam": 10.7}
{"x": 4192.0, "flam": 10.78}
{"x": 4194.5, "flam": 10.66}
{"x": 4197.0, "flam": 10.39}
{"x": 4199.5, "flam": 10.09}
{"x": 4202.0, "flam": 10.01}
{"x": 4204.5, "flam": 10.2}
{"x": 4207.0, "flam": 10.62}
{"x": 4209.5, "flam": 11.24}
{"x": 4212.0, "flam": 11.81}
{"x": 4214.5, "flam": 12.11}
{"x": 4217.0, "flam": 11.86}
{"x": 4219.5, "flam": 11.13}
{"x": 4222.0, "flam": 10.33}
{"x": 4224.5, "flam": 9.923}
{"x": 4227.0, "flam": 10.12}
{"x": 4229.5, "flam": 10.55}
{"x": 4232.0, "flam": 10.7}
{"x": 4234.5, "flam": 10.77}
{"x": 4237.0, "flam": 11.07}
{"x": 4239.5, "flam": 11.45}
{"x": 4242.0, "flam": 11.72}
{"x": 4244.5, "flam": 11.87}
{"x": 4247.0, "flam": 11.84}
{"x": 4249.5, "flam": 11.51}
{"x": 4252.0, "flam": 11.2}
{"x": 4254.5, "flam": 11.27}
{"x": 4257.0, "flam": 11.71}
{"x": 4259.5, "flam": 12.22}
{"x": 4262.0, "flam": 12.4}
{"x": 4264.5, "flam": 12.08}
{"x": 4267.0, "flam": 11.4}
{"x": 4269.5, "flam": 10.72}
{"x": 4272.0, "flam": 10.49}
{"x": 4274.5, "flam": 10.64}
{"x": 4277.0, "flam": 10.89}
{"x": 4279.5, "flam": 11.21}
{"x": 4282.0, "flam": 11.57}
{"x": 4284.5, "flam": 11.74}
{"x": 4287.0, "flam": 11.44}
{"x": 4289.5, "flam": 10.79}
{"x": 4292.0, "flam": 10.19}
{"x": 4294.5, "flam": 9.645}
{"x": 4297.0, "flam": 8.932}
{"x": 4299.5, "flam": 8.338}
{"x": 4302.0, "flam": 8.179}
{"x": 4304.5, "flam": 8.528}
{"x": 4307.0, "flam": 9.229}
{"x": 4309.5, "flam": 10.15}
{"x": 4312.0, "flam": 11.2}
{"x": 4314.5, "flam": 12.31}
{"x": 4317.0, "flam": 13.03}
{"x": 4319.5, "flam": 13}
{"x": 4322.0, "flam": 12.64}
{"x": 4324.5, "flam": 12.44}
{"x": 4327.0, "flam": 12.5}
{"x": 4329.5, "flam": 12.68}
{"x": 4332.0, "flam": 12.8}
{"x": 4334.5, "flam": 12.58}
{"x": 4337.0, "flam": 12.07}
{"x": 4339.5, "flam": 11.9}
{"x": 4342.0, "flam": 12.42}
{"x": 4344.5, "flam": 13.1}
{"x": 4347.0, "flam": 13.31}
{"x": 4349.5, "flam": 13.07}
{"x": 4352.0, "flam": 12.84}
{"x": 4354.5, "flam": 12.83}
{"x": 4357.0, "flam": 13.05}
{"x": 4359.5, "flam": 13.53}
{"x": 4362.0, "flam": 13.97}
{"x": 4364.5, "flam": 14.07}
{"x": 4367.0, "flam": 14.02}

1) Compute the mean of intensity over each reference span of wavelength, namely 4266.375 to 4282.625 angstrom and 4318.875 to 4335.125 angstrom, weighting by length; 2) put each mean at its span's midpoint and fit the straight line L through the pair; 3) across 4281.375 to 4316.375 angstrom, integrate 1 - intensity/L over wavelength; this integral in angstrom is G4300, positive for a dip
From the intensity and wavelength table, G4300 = 4.6 angstrom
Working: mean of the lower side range 11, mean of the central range 10.2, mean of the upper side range 12.7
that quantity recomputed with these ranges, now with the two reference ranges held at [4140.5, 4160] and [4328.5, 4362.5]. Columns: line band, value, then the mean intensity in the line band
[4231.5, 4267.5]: -0.8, 11.6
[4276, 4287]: 0.4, 11.4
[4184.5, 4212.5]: -0.1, 10.5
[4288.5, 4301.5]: 2.8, 9.47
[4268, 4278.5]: 0.9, 10.7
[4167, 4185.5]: 1.1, 9.55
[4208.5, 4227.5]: -0.5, 11.1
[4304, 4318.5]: 1.7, 10.9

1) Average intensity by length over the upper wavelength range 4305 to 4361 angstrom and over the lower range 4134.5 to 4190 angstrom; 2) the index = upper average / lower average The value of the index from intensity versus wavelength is 1.24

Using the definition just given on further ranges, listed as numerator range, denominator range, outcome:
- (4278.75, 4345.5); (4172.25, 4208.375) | 1.13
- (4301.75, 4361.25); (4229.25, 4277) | 1.07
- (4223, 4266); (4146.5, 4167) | 1.13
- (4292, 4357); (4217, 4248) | 1.06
